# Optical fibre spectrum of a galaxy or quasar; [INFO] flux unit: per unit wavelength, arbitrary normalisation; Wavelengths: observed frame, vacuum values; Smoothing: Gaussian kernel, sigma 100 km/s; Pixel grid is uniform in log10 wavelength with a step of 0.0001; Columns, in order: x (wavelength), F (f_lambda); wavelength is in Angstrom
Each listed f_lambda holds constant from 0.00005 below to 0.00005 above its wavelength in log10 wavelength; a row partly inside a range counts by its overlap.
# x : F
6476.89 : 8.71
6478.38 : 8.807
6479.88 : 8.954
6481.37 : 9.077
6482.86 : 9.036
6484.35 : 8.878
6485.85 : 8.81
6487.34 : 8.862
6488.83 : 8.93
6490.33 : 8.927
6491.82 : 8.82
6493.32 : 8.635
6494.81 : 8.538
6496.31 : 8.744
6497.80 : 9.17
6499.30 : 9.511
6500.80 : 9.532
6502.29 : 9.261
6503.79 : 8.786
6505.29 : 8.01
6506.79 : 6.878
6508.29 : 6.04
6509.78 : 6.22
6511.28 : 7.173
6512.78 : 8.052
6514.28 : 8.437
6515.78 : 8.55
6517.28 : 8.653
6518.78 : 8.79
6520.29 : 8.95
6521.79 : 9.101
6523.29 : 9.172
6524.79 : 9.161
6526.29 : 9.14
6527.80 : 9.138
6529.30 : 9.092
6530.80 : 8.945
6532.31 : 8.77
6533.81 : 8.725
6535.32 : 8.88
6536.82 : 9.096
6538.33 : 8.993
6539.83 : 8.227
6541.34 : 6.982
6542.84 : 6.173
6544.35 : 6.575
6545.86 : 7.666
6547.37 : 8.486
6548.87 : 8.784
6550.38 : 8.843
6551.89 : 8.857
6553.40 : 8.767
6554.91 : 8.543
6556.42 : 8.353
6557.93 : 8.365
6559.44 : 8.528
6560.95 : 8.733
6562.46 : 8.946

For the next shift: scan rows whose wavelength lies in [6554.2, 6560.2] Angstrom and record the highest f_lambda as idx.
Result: 8.543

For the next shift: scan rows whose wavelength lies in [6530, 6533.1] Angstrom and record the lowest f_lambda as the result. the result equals 8.77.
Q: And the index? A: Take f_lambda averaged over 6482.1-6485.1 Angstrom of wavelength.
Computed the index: 8.96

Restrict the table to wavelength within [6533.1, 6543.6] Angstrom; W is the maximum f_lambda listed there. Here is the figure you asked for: 9.096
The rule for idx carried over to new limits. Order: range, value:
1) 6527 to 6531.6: 9.138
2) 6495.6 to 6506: 9.532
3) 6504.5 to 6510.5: 8.01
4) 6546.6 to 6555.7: 8.857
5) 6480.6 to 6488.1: 9.077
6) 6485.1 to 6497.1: 8.93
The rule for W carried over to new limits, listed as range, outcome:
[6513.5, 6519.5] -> 8.79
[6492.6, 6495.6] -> 8.635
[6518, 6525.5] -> 9.172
